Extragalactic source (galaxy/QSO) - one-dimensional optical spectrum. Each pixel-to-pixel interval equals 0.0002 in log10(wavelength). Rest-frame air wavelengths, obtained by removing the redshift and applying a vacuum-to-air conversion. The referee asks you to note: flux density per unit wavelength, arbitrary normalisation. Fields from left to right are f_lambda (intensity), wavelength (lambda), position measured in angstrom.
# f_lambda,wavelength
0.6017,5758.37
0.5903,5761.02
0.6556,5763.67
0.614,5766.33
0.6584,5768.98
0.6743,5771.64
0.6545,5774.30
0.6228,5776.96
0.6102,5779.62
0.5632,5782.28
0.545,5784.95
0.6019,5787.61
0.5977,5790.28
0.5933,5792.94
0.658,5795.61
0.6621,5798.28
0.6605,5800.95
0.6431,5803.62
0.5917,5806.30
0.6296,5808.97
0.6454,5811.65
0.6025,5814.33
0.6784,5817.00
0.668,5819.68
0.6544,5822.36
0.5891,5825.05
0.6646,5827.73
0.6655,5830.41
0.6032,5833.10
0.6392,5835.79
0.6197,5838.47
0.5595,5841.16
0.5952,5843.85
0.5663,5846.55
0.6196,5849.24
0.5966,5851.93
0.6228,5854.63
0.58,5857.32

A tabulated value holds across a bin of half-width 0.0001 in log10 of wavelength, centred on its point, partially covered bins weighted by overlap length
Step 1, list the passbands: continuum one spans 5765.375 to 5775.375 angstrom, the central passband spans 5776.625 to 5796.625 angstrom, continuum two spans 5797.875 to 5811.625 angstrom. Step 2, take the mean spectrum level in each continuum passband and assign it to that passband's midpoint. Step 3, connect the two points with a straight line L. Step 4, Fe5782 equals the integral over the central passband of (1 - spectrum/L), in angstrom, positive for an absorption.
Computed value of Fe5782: 1.5 angstrom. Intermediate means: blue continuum 0.652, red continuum 0.636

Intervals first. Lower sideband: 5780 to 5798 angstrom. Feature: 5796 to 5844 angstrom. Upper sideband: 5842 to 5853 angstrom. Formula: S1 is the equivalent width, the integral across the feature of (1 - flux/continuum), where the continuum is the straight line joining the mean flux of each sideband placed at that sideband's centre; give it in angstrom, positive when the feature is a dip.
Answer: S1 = -3.0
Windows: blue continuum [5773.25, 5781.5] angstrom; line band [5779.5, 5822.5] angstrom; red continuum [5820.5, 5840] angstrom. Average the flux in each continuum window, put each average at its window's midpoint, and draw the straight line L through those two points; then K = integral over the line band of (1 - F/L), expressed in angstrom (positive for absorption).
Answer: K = 0.4 angstrom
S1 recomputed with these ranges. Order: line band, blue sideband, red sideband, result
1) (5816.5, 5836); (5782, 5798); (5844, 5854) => -1.53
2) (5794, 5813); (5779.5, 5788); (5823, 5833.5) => -1.28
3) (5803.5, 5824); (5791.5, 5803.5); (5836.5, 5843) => -0.44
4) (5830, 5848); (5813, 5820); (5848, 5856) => 0.64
